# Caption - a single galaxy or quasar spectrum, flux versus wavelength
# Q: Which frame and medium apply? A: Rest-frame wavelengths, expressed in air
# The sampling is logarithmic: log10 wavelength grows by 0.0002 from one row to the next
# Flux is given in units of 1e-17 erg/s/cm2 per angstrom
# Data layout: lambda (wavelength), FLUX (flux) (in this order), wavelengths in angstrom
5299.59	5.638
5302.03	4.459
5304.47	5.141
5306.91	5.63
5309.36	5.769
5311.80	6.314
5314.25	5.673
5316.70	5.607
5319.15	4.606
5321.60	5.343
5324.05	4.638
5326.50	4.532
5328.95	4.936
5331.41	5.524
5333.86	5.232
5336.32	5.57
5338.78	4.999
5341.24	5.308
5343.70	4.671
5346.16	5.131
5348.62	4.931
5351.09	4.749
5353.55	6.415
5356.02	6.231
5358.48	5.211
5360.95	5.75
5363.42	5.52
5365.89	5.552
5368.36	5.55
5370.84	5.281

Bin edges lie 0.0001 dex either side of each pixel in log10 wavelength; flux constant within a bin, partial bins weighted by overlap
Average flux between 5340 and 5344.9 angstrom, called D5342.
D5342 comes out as 4.99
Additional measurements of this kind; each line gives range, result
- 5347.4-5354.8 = 5.36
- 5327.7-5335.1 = 5.23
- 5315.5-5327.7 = 4.95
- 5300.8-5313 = 5.46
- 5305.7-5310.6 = 5.7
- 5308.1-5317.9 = 5.84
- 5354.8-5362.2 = 5.73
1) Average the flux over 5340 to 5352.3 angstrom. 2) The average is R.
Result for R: 4.96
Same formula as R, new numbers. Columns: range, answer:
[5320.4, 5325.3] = 4.99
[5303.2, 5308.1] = 5.38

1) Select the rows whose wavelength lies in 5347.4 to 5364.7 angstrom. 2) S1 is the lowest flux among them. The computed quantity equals 4.749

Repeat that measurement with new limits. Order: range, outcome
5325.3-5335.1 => 4.532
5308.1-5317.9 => 5.607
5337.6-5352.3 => 4.671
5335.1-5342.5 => 4.999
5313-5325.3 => 4.606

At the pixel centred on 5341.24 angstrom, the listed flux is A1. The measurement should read 5.308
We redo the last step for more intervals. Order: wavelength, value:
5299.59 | 5.638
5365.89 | 5.552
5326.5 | 4.532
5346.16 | 5.131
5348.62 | 4.931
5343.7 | 4.671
